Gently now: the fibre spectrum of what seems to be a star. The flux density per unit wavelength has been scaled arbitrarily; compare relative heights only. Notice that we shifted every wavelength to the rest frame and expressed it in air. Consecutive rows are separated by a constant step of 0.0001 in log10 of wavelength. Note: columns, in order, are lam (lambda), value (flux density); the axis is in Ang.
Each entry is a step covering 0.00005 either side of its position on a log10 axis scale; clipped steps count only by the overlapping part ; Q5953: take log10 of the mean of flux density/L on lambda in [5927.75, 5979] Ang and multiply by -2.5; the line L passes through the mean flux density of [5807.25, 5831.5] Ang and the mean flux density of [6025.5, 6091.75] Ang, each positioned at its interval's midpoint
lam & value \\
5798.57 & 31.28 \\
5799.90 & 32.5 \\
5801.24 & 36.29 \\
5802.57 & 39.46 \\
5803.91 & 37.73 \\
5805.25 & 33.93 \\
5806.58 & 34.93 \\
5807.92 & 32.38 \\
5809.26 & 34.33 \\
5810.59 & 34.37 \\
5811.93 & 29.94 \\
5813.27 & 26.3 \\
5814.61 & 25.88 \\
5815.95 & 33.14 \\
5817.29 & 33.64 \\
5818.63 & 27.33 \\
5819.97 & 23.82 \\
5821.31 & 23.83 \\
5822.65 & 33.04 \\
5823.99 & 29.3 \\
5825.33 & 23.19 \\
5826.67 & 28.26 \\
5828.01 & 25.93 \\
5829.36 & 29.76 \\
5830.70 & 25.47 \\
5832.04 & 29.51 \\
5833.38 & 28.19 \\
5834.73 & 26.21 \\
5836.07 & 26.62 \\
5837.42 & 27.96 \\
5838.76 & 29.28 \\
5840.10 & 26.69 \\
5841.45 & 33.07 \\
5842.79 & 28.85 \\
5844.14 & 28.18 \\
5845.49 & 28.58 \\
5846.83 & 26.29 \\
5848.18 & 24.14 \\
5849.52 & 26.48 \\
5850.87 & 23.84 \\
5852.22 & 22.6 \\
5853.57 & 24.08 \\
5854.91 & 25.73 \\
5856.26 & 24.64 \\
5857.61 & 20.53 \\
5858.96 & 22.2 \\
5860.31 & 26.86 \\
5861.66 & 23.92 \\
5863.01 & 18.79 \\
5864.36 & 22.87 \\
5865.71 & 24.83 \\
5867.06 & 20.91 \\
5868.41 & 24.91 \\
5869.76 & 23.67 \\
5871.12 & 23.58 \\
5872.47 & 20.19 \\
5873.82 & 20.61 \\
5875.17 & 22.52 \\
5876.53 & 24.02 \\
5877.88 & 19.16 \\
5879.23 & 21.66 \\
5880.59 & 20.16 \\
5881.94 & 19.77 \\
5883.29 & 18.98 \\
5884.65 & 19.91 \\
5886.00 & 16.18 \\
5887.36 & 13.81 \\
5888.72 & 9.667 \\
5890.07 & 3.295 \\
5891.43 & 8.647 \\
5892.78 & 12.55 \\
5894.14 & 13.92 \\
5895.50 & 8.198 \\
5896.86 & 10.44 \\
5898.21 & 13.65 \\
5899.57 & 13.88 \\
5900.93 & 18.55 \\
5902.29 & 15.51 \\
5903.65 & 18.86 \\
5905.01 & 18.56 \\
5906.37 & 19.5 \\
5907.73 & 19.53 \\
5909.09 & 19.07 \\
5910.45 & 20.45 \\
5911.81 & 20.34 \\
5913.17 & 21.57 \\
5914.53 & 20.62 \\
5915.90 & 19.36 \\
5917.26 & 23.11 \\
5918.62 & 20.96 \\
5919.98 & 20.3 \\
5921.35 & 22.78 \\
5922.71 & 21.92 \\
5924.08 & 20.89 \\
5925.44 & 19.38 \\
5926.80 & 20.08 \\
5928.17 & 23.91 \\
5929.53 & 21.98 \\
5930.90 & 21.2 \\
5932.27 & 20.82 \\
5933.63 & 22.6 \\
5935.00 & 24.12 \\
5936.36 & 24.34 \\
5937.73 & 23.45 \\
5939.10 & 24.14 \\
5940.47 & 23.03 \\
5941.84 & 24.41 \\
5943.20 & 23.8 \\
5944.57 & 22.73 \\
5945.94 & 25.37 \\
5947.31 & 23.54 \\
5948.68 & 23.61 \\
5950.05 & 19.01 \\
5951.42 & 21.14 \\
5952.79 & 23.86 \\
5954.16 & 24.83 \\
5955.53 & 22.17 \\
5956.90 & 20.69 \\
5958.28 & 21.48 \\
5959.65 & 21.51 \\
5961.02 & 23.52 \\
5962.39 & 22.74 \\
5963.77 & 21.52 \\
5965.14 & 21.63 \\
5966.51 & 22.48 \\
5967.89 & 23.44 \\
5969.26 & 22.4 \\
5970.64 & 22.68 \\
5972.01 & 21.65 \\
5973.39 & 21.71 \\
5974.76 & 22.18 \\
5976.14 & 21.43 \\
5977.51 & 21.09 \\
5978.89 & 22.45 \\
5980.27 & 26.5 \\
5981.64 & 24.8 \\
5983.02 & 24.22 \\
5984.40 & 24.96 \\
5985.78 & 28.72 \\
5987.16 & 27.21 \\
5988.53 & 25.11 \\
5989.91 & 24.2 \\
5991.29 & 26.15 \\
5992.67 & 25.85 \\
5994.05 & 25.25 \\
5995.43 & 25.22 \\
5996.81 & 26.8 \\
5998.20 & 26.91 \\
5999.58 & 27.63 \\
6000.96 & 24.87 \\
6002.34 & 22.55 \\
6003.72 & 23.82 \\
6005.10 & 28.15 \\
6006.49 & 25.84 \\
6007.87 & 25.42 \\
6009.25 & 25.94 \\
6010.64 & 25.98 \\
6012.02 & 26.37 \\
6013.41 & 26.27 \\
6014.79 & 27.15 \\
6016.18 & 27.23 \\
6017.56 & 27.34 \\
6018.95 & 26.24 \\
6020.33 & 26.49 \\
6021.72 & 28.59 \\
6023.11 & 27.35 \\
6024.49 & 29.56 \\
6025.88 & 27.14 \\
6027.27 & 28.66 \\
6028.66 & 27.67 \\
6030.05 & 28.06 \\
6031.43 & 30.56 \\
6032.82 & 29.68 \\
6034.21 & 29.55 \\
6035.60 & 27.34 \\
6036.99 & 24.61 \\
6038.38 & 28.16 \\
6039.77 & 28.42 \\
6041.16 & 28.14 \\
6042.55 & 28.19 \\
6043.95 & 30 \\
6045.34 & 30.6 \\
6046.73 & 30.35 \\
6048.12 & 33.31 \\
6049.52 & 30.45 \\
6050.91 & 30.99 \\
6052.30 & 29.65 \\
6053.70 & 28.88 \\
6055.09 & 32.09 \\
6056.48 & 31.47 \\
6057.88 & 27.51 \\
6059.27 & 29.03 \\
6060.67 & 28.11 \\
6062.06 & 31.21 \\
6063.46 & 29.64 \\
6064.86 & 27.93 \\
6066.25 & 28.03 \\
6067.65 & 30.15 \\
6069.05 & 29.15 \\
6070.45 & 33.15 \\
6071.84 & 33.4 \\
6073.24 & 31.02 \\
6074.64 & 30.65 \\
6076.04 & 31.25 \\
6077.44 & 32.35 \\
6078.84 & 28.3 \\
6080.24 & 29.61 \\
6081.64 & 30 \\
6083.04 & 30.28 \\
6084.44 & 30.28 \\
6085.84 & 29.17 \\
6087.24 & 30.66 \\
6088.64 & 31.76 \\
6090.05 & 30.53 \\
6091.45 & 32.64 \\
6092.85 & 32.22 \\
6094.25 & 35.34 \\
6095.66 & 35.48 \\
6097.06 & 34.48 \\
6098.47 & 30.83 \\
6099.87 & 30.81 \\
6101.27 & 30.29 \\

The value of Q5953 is 0.29 mag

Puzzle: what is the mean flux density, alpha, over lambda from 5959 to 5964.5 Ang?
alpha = 22.3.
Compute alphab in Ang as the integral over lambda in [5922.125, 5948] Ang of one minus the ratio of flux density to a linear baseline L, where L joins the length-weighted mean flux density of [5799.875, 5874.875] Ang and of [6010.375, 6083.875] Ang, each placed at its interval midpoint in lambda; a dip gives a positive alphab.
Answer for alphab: 5.0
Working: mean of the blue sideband 27.4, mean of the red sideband 29.1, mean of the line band 22.7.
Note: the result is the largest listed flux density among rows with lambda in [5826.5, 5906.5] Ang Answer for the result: 33.07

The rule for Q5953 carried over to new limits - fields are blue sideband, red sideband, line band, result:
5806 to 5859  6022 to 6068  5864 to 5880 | 0.24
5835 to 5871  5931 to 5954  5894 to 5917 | 0.35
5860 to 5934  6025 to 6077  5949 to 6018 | 0.03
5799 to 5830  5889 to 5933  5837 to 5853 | -0.01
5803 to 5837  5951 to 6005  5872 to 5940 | 0.37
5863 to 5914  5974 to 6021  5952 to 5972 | 0.03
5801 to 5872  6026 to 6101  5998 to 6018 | 0.14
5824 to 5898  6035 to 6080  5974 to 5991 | 0.10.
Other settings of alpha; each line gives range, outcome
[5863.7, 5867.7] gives 22.9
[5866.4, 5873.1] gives 22.7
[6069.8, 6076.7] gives 31.9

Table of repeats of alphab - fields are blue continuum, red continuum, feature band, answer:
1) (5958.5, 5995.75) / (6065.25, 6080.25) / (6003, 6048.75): -1.0 Ang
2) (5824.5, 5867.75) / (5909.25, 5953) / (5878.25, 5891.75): 4.9 Ang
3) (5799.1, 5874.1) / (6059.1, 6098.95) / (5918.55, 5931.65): 3.4 Ang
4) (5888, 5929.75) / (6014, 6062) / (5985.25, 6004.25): -0.6 Ang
